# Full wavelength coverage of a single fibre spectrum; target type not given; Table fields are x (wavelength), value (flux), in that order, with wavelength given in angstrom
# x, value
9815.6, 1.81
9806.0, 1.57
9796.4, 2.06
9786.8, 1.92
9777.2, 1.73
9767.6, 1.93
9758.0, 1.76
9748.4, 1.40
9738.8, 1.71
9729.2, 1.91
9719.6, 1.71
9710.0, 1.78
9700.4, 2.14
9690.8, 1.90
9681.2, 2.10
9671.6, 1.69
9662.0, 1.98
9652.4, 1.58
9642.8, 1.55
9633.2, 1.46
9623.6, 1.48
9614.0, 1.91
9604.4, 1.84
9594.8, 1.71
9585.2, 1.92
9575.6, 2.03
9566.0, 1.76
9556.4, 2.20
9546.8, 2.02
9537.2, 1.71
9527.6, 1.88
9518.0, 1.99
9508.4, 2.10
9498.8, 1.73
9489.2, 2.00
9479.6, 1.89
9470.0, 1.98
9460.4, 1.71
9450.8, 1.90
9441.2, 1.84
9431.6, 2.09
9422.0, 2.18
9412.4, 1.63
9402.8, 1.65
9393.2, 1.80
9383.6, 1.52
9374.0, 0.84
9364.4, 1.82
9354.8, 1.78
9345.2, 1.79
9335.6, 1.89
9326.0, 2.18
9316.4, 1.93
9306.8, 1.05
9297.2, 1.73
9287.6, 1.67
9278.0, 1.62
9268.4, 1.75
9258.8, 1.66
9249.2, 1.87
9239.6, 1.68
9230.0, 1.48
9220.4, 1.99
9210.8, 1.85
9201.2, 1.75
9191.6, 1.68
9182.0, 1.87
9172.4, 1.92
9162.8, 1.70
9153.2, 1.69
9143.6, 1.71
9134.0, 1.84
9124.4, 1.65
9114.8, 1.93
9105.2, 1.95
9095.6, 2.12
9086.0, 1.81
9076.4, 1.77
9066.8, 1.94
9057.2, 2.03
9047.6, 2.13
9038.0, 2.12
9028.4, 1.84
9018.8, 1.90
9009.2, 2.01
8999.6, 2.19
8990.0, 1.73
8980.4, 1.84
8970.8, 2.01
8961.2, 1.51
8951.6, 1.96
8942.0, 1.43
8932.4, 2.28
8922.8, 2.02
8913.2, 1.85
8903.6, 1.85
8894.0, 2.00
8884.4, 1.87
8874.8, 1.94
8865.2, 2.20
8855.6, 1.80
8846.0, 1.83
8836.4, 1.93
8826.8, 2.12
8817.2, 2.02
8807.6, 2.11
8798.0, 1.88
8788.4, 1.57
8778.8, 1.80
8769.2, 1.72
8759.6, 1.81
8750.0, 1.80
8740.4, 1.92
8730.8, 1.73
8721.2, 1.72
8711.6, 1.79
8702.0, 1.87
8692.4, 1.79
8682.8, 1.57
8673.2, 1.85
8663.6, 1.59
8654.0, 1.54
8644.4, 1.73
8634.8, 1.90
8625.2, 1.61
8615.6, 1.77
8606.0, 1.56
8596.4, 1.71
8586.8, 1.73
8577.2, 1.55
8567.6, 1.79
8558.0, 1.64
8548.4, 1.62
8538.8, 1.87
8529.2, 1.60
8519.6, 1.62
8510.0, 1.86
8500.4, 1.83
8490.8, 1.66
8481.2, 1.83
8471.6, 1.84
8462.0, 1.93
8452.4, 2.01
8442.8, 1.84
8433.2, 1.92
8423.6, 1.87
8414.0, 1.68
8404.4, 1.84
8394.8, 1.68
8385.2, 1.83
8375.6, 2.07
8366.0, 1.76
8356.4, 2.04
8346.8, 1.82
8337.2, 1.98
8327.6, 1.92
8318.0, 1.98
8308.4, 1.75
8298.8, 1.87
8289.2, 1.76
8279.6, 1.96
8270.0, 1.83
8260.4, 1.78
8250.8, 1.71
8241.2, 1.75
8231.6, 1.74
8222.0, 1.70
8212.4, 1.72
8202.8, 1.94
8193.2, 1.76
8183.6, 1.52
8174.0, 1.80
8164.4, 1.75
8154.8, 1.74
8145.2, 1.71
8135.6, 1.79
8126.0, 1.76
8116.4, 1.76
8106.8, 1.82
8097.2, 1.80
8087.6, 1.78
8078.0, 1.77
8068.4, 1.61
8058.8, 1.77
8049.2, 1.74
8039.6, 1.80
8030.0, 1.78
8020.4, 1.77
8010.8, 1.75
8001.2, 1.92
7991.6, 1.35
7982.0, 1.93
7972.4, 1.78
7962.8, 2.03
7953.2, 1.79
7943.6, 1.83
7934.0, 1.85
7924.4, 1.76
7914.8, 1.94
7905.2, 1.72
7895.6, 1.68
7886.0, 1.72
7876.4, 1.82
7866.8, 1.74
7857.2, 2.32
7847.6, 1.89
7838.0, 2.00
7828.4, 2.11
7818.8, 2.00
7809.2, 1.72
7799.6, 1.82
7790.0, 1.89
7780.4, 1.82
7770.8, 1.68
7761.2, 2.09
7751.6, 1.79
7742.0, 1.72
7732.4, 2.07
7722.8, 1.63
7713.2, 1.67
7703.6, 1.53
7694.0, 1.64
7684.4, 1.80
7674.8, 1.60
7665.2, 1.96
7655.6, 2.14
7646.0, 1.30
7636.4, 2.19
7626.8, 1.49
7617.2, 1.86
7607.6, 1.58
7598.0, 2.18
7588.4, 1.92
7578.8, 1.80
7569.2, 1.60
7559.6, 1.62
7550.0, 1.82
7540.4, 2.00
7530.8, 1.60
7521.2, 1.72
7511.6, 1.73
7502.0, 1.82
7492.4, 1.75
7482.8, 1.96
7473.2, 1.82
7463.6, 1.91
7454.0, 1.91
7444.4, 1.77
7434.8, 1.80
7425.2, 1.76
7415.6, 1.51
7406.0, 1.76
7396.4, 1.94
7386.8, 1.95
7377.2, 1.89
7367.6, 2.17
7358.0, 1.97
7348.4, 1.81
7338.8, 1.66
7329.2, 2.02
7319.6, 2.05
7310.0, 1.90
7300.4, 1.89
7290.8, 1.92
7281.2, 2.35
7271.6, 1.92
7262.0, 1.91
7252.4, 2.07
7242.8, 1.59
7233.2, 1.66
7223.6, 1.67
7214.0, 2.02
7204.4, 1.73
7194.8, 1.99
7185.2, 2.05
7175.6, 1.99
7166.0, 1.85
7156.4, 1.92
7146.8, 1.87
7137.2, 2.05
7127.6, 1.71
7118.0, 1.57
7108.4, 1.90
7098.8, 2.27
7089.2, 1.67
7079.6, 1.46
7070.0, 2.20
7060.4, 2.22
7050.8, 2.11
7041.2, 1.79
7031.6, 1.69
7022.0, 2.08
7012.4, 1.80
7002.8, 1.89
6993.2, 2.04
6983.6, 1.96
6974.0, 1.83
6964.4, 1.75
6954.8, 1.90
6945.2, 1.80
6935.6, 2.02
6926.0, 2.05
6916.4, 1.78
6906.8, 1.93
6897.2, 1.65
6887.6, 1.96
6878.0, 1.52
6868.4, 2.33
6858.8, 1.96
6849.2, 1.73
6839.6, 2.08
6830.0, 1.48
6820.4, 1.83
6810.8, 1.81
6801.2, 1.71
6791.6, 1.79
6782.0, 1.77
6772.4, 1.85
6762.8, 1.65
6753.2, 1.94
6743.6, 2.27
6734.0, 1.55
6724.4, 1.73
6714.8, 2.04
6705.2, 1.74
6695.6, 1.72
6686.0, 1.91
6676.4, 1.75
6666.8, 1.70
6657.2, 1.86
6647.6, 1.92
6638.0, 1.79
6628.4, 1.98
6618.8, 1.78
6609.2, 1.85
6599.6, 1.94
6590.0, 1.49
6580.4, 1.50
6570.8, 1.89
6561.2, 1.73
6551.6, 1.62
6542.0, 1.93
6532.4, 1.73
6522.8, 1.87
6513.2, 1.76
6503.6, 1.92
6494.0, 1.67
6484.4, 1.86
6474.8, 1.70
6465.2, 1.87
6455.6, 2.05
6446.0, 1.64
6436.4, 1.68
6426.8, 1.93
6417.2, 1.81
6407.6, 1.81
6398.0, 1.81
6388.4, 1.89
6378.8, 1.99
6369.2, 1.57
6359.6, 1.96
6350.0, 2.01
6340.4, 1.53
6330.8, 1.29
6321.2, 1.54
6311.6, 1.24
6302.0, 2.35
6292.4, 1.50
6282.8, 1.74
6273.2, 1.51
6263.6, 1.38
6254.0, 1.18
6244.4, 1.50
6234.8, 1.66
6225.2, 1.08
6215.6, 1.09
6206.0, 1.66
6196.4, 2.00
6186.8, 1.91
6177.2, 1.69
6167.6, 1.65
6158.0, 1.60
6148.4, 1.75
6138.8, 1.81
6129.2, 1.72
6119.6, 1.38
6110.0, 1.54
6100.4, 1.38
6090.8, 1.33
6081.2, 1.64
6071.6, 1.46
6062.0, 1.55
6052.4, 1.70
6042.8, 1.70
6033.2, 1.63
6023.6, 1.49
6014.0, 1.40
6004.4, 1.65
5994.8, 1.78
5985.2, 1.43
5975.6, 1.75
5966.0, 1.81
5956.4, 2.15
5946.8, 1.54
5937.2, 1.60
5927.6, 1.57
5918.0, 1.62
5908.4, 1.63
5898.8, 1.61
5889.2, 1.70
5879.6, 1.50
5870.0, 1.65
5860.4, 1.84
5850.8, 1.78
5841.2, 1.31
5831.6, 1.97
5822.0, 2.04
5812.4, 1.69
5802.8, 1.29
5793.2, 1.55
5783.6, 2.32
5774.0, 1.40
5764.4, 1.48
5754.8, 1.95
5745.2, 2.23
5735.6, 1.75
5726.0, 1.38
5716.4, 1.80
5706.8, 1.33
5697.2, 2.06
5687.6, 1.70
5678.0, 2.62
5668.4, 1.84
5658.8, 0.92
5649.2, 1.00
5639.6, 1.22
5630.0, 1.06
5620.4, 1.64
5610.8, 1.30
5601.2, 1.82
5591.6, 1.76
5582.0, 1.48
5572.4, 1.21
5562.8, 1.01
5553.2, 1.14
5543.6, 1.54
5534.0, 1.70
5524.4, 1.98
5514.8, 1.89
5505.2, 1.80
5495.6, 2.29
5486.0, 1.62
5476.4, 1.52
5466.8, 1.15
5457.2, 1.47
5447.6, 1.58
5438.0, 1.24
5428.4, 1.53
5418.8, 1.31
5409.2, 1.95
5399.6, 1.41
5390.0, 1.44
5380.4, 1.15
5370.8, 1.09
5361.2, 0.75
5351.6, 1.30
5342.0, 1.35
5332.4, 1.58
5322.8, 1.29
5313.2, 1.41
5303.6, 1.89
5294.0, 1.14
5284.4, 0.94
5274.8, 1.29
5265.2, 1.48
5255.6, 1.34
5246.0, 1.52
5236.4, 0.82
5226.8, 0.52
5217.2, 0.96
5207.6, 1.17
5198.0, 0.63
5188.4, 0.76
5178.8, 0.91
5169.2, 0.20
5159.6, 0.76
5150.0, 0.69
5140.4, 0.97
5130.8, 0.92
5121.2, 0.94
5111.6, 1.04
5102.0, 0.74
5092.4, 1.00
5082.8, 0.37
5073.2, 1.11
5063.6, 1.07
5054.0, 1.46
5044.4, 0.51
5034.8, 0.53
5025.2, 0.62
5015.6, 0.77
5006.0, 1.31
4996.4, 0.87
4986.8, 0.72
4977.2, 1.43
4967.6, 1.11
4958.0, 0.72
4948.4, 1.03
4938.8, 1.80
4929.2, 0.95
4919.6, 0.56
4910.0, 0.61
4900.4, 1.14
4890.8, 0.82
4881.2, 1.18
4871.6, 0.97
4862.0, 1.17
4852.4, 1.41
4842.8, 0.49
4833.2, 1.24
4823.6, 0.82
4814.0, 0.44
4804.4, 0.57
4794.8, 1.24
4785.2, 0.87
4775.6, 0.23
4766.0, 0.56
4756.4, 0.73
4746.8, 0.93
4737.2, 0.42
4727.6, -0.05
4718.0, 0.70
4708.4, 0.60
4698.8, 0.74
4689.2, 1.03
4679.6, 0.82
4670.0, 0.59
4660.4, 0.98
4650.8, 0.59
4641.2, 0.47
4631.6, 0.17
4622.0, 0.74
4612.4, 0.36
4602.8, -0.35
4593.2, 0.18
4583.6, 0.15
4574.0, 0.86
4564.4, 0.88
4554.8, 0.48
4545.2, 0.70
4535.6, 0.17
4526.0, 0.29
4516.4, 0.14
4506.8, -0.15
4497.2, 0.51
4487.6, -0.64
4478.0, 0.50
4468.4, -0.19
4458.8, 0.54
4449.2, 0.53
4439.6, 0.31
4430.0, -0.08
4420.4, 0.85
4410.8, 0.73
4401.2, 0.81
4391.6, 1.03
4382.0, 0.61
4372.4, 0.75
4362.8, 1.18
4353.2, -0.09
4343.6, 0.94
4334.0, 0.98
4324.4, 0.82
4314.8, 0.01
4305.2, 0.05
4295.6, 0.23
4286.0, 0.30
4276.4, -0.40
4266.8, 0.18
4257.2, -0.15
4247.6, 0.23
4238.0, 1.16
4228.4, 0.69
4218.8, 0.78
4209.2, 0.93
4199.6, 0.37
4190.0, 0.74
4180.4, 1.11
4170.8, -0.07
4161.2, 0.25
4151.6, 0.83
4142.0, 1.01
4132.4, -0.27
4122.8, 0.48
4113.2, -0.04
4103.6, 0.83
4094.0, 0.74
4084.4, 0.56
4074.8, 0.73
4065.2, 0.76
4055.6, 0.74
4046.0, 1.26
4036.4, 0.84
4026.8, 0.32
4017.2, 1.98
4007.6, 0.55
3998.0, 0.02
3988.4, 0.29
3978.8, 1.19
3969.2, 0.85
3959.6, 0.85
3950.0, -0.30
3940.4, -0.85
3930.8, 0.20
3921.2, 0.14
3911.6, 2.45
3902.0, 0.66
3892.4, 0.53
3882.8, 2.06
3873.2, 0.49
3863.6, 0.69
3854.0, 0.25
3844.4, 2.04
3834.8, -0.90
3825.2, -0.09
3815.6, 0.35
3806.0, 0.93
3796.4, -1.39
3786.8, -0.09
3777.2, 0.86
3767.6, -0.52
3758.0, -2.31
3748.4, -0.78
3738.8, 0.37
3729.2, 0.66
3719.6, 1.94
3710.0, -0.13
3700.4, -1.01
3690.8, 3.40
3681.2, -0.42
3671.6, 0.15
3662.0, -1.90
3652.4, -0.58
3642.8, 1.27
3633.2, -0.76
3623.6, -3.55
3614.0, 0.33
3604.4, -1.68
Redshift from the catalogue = 0.20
